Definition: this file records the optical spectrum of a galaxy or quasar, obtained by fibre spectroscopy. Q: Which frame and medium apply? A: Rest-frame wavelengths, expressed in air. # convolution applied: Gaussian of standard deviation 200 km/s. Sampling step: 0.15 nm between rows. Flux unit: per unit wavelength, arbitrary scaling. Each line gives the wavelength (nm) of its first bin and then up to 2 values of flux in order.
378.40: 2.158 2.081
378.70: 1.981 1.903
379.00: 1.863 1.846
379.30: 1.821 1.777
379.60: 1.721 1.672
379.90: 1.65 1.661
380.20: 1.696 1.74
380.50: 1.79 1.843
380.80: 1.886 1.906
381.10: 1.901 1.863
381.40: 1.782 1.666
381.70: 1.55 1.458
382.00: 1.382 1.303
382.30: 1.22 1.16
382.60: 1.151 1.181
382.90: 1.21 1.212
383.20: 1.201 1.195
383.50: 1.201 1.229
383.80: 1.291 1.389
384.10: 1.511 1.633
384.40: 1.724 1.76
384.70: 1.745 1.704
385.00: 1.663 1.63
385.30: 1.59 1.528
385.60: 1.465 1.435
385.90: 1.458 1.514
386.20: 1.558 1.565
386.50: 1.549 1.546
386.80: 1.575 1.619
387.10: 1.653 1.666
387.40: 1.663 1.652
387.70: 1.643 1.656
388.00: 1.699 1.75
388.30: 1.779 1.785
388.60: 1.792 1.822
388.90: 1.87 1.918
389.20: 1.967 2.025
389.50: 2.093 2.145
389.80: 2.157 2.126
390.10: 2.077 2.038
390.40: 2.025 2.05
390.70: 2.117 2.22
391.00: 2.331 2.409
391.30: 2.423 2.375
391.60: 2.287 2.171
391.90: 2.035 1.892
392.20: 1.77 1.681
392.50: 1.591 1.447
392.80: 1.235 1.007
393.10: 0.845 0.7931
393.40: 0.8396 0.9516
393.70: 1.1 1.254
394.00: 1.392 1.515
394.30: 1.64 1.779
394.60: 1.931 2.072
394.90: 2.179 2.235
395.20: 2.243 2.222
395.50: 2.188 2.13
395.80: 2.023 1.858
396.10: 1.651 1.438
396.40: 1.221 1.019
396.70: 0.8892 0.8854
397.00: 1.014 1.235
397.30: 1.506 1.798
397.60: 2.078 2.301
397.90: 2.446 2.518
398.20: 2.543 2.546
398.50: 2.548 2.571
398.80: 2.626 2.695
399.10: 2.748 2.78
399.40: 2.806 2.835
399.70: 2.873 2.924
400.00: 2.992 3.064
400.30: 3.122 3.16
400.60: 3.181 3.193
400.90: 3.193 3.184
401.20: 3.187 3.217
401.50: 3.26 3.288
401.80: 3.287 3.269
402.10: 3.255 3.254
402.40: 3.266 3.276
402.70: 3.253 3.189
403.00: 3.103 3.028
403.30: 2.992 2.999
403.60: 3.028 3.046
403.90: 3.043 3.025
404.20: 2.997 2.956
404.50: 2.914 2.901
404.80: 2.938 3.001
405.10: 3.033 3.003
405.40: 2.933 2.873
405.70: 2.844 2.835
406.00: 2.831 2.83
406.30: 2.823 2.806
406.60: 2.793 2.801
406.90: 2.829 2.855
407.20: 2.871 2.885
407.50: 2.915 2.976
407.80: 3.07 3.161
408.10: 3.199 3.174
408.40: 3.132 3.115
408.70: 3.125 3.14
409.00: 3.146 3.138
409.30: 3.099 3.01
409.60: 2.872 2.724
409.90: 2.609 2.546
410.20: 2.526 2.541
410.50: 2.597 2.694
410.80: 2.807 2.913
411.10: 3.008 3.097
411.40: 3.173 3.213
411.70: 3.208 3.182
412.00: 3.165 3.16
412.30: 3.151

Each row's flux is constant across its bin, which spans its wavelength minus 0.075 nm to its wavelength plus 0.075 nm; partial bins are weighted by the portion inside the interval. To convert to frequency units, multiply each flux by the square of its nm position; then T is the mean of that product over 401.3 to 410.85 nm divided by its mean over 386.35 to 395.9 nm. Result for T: 1.8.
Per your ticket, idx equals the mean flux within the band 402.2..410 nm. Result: 2.99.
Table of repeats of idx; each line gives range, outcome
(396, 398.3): 1.65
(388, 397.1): 1.76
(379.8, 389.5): 1.6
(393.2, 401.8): 2.2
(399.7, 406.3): 3.07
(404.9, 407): 2.87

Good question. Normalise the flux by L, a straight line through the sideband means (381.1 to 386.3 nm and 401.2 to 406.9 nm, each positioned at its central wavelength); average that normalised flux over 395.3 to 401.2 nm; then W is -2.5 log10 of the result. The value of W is 0.13 mag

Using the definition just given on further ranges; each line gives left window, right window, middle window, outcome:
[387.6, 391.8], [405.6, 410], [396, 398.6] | 0.352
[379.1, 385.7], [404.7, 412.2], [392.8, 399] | 0.299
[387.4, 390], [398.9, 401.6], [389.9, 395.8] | 0.240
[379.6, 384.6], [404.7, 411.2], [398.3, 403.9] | -0.193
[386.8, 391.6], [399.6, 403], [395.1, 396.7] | 0.428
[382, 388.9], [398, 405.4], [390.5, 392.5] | -0.026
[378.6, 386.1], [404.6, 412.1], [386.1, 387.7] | 0.133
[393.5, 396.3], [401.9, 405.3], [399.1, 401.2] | -0.176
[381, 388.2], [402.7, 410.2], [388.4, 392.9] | -0.046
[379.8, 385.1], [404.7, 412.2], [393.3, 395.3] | 0.322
